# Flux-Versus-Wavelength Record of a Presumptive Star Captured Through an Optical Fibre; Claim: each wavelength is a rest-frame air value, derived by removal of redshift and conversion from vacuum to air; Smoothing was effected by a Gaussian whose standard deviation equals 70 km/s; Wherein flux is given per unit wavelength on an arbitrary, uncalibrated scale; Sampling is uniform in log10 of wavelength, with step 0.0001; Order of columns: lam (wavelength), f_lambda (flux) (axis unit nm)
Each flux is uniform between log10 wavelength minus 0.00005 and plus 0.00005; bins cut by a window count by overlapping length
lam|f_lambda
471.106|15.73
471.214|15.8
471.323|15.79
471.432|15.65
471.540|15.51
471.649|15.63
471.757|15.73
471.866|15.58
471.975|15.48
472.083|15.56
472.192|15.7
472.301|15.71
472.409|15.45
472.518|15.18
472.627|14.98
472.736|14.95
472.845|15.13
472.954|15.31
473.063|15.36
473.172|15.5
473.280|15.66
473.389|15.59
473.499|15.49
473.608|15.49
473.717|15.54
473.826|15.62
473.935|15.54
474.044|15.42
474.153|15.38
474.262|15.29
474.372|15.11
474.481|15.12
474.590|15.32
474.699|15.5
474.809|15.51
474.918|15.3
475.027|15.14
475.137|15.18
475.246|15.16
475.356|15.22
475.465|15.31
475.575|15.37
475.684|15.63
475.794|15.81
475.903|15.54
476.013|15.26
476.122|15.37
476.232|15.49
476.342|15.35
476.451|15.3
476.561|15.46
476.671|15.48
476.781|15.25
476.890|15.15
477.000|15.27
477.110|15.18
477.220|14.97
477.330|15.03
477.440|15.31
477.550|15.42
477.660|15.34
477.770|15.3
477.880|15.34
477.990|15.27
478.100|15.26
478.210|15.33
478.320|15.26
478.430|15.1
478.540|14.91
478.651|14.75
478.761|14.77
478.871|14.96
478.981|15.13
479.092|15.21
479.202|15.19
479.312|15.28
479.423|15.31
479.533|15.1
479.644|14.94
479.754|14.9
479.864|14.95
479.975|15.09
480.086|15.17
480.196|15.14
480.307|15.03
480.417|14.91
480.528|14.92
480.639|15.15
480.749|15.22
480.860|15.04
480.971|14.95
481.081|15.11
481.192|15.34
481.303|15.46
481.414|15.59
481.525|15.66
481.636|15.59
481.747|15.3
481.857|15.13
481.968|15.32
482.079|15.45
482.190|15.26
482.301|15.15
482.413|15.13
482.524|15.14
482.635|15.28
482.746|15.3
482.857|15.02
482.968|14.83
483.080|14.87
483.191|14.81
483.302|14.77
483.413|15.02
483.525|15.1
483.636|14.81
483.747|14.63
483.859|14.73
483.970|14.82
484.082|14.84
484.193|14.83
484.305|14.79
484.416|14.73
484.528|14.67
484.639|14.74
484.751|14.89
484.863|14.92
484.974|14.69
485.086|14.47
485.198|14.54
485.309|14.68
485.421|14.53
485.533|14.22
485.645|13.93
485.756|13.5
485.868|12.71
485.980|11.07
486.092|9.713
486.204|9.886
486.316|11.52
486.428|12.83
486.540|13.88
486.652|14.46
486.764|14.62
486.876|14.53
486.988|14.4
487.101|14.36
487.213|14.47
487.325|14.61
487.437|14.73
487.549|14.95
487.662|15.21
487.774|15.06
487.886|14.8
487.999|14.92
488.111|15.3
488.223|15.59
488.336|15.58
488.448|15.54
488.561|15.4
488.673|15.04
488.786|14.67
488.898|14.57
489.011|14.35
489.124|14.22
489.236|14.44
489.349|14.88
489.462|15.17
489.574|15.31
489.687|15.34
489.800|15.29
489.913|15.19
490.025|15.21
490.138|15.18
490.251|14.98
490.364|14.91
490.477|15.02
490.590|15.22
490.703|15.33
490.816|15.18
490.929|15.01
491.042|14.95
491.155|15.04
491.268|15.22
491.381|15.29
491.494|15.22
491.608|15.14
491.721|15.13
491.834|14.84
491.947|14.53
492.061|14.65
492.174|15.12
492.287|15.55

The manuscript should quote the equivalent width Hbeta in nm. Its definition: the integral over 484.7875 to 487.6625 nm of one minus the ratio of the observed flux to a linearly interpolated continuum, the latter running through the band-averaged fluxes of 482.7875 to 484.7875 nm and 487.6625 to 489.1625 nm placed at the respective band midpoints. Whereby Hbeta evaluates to 0.23 nm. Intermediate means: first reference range 14.8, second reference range 15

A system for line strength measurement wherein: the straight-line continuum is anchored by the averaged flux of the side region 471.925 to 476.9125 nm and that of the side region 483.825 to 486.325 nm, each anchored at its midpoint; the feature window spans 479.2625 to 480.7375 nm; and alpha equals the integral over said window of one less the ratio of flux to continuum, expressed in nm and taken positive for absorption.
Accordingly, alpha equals -0.050 nm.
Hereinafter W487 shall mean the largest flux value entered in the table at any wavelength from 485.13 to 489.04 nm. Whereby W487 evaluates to 15.59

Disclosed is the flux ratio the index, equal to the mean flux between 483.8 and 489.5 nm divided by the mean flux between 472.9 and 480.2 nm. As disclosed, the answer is 0.9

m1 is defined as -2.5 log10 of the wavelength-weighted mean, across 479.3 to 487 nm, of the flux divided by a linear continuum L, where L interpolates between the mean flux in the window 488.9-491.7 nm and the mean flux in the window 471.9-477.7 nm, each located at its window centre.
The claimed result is 0.04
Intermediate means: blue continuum 15.4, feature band 14.6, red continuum 15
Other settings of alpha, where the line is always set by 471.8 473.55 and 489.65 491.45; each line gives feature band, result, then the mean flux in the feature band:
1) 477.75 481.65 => 0.04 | 15.2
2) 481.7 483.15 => 0.01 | 15.2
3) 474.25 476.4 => 0.00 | 15.4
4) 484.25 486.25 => 0.20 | 13.7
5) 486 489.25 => 0.21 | 14.2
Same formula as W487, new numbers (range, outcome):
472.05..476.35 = 15.81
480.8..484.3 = 15.66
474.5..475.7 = 15.63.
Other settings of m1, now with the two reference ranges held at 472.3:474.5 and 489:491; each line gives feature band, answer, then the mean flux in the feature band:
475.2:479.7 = 0.00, 15.2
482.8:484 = 0.02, 14.9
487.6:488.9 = -0.01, 15.2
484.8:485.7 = 0.05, 14.5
